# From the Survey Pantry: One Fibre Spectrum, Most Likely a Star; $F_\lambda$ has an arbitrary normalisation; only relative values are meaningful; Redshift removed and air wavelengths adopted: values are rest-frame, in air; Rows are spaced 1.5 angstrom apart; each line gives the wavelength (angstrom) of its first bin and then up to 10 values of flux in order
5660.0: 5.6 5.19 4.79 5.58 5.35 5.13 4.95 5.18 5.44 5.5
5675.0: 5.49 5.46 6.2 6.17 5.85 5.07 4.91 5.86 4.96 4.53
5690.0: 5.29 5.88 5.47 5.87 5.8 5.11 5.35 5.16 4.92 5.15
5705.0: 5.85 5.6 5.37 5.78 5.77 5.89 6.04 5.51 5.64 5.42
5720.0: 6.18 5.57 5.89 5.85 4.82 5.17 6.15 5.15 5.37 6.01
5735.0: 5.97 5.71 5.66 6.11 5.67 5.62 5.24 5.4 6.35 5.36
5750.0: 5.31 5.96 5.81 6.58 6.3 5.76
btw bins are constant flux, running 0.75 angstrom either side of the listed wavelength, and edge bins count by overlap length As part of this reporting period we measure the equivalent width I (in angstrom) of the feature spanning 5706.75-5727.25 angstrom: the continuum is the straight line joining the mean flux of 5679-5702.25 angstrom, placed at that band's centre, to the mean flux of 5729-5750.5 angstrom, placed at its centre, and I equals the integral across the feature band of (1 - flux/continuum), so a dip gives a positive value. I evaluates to -0.5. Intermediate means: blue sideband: 5.39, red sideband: 5.66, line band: 5.66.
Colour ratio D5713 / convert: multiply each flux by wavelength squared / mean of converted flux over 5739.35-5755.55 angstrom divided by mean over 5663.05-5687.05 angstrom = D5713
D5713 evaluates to 1.1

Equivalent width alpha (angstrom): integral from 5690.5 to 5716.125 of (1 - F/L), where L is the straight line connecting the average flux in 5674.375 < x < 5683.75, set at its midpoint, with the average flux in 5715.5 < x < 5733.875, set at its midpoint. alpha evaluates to 0.31 angstrom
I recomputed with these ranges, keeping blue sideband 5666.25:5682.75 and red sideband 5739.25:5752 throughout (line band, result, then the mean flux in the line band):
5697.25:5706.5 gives 0.44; 5.29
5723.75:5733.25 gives 0.27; 5.45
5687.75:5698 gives 0.21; 5.43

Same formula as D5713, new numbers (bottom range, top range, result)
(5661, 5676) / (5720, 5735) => 1.09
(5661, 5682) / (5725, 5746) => 1.05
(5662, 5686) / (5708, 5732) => 1.06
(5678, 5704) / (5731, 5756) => 1.09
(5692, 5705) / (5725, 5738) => 1.04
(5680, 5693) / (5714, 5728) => 1.06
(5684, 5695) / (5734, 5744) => 1.09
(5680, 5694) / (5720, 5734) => 1.06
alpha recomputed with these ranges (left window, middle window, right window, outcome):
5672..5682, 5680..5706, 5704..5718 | 1.6 angstrom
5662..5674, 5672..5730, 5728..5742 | -0.6 angstrom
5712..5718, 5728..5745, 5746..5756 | 0.5 angstrom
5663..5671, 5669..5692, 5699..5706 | -0.9 angstrom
